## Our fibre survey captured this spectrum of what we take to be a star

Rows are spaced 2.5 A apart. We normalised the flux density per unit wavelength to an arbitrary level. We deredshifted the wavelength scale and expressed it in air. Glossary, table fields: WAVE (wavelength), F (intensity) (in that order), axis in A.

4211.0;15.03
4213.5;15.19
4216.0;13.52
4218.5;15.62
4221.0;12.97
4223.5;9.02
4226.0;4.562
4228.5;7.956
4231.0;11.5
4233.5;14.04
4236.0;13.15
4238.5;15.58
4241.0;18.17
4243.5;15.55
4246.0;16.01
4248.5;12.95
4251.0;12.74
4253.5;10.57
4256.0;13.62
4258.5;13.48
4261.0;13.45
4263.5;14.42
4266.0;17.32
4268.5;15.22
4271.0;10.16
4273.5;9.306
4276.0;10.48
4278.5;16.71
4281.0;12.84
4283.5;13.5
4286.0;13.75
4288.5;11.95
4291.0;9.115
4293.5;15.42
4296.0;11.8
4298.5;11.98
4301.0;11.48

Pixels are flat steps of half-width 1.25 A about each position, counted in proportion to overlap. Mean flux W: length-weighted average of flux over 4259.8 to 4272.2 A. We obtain 14.1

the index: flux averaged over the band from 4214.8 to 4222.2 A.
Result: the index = 14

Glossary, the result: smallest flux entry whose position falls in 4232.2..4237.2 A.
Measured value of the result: 13.15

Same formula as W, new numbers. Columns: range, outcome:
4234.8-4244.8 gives 15.6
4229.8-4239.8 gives 13.6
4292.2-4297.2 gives 13.6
